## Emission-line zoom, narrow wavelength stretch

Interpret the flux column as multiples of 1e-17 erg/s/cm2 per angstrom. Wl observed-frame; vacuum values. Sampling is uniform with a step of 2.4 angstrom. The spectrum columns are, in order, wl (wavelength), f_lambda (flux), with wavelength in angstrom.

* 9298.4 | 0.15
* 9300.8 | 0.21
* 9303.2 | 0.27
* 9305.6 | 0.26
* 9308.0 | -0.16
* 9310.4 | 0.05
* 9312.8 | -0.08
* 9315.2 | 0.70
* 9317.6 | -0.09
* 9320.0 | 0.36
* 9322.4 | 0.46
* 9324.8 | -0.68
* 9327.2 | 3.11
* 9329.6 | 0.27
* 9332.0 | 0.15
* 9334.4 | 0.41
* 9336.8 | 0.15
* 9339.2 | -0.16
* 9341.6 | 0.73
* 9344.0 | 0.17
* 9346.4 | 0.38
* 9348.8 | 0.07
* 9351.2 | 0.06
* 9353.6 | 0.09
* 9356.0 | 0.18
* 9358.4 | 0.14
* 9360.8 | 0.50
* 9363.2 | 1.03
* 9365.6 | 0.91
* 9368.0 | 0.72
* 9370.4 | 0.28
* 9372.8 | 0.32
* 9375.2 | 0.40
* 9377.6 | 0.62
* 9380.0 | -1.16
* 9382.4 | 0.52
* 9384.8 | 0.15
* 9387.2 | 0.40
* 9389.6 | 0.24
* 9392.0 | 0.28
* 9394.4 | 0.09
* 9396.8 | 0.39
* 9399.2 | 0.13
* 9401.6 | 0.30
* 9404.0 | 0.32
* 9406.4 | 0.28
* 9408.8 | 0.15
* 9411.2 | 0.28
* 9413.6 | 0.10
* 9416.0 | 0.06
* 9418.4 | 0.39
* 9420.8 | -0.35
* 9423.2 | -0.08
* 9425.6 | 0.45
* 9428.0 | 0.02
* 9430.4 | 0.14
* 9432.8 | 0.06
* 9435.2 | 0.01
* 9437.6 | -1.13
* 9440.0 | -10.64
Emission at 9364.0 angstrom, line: H-beta 4861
